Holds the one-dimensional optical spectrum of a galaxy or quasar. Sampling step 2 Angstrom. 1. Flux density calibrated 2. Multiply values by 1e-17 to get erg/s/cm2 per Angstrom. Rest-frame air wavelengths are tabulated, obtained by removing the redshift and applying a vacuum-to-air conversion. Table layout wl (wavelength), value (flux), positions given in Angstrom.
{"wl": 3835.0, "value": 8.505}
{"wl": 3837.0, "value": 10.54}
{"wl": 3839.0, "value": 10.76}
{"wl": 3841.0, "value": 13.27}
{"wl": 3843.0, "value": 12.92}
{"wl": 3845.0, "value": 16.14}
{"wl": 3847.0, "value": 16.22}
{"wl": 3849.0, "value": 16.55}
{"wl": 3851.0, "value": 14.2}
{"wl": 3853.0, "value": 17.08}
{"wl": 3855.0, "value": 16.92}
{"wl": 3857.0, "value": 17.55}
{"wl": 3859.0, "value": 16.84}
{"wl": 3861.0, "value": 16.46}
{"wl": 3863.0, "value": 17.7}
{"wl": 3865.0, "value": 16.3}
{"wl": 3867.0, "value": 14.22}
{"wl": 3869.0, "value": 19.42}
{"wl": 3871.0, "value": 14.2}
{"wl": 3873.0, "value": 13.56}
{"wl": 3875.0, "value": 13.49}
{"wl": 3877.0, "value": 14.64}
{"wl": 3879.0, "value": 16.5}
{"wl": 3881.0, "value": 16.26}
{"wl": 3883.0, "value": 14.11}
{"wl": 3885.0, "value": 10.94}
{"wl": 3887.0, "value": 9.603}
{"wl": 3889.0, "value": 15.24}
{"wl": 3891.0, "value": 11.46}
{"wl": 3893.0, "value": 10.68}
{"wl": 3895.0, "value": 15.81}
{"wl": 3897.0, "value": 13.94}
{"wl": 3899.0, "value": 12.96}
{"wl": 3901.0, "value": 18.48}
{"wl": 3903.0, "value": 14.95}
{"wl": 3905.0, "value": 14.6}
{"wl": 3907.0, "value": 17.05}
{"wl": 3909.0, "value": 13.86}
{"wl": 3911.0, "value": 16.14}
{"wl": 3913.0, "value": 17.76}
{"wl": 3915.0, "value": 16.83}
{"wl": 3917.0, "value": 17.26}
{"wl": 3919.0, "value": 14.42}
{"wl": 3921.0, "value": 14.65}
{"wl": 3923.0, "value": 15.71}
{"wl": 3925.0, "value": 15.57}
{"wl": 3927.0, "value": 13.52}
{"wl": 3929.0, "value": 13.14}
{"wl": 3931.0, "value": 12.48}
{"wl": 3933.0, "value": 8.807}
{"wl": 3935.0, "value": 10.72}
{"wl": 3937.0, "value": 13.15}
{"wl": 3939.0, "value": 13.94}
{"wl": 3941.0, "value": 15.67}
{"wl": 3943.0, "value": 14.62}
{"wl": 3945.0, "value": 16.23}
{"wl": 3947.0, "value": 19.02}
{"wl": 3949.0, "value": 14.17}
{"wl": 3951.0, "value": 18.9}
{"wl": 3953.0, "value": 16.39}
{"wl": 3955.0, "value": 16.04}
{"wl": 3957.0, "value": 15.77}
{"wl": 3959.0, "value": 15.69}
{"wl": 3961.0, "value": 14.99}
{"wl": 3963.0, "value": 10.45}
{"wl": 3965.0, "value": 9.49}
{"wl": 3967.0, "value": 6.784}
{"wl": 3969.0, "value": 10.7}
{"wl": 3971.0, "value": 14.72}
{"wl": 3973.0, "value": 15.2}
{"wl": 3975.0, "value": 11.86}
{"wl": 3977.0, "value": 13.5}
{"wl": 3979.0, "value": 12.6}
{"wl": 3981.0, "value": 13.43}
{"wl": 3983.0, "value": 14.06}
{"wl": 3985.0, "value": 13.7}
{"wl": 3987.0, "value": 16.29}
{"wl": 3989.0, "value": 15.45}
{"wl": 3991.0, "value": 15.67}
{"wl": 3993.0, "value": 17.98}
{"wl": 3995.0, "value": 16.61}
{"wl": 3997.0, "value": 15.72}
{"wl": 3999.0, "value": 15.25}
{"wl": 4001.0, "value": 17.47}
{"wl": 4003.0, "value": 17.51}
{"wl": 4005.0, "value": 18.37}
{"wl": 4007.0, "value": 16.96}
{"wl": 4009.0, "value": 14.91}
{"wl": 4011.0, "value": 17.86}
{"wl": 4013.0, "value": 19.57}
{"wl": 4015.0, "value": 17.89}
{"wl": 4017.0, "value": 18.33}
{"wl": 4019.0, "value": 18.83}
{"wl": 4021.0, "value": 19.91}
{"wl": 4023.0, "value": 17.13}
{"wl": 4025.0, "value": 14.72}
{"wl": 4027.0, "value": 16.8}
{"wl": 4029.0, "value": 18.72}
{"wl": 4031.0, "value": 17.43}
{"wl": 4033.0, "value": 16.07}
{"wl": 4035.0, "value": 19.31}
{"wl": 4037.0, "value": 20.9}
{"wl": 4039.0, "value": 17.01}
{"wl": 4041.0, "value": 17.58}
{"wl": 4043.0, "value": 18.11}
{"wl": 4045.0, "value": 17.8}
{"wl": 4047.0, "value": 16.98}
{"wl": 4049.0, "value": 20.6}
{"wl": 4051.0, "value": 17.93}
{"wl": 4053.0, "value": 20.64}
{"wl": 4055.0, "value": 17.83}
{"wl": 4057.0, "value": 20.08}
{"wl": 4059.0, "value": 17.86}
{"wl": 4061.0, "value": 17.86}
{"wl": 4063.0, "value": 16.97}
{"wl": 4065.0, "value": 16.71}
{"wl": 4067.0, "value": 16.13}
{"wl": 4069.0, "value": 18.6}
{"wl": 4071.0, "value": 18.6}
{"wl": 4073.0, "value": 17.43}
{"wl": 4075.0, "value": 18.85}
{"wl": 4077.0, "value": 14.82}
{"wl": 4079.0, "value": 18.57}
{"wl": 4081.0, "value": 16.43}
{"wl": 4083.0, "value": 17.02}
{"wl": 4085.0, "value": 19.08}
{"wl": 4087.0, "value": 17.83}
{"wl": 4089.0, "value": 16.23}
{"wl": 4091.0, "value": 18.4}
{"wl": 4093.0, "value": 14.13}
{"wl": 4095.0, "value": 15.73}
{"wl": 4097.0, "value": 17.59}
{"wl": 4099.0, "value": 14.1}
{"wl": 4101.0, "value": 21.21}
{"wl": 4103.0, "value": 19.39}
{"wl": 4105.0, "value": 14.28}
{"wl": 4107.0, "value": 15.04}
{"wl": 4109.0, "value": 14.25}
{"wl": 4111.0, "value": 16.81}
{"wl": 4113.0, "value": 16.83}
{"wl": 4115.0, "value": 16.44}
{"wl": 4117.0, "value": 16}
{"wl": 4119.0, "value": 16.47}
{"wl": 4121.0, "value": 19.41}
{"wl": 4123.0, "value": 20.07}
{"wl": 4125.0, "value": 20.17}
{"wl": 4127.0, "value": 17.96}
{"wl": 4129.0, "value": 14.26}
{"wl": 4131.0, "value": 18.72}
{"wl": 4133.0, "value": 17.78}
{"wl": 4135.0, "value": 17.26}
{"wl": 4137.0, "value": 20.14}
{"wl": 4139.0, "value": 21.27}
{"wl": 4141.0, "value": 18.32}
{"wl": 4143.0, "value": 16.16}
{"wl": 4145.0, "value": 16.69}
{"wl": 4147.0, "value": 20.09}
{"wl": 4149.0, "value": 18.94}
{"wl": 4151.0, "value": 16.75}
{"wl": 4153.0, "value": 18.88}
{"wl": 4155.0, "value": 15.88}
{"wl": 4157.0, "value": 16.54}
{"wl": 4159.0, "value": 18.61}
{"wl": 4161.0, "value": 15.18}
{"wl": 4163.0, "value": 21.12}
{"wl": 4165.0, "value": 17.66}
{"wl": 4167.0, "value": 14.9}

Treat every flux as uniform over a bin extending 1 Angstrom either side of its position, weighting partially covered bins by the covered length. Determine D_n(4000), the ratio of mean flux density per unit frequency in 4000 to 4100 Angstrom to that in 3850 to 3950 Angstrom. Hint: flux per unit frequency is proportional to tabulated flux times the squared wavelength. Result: 1.28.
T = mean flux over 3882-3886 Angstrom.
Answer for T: 12.5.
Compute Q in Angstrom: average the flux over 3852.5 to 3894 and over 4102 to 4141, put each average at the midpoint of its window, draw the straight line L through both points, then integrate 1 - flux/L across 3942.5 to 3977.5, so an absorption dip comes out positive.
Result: 3.66 Angstrom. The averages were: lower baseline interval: 14.9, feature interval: 14.1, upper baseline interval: 17.5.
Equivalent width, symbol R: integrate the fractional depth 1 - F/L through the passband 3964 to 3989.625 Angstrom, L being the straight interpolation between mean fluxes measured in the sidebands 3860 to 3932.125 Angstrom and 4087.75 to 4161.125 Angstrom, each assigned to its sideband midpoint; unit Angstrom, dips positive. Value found 4.67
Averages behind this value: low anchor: 14.8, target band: 12.9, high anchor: 17.4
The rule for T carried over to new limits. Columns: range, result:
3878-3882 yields 16.4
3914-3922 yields 15.8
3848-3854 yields 15.9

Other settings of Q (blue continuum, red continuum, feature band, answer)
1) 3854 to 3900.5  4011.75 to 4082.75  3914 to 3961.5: 3.0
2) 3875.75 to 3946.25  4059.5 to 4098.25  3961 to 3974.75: 3.4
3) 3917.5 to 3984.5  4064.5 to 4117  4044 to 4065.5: -2.9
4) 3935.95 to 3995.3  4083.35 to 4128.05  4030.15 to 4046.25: -2.2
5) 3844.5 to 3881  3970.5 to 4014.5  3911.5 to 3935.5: 2.3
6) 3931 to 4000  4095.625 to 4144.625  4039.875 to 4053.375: -2.1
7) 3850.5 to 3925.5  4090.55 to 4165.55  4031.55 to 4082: -3.6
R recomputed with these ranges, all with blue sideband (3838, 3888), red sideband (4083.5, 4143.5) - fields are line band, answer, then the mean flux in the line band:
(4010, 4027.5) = -1.5 Angstrom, 17.9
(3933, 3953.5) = 1.1 Angstrom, 14.9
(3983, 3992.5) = 0.5 Angstrom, 15.3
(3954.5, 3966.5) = 1.9 Angstrom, 13.4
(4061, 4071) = -0.2 Angstrom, 17.3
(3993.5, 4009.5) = -0.4 Angstrom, 16.7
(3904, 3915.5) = -0.4 Angstrom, 16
